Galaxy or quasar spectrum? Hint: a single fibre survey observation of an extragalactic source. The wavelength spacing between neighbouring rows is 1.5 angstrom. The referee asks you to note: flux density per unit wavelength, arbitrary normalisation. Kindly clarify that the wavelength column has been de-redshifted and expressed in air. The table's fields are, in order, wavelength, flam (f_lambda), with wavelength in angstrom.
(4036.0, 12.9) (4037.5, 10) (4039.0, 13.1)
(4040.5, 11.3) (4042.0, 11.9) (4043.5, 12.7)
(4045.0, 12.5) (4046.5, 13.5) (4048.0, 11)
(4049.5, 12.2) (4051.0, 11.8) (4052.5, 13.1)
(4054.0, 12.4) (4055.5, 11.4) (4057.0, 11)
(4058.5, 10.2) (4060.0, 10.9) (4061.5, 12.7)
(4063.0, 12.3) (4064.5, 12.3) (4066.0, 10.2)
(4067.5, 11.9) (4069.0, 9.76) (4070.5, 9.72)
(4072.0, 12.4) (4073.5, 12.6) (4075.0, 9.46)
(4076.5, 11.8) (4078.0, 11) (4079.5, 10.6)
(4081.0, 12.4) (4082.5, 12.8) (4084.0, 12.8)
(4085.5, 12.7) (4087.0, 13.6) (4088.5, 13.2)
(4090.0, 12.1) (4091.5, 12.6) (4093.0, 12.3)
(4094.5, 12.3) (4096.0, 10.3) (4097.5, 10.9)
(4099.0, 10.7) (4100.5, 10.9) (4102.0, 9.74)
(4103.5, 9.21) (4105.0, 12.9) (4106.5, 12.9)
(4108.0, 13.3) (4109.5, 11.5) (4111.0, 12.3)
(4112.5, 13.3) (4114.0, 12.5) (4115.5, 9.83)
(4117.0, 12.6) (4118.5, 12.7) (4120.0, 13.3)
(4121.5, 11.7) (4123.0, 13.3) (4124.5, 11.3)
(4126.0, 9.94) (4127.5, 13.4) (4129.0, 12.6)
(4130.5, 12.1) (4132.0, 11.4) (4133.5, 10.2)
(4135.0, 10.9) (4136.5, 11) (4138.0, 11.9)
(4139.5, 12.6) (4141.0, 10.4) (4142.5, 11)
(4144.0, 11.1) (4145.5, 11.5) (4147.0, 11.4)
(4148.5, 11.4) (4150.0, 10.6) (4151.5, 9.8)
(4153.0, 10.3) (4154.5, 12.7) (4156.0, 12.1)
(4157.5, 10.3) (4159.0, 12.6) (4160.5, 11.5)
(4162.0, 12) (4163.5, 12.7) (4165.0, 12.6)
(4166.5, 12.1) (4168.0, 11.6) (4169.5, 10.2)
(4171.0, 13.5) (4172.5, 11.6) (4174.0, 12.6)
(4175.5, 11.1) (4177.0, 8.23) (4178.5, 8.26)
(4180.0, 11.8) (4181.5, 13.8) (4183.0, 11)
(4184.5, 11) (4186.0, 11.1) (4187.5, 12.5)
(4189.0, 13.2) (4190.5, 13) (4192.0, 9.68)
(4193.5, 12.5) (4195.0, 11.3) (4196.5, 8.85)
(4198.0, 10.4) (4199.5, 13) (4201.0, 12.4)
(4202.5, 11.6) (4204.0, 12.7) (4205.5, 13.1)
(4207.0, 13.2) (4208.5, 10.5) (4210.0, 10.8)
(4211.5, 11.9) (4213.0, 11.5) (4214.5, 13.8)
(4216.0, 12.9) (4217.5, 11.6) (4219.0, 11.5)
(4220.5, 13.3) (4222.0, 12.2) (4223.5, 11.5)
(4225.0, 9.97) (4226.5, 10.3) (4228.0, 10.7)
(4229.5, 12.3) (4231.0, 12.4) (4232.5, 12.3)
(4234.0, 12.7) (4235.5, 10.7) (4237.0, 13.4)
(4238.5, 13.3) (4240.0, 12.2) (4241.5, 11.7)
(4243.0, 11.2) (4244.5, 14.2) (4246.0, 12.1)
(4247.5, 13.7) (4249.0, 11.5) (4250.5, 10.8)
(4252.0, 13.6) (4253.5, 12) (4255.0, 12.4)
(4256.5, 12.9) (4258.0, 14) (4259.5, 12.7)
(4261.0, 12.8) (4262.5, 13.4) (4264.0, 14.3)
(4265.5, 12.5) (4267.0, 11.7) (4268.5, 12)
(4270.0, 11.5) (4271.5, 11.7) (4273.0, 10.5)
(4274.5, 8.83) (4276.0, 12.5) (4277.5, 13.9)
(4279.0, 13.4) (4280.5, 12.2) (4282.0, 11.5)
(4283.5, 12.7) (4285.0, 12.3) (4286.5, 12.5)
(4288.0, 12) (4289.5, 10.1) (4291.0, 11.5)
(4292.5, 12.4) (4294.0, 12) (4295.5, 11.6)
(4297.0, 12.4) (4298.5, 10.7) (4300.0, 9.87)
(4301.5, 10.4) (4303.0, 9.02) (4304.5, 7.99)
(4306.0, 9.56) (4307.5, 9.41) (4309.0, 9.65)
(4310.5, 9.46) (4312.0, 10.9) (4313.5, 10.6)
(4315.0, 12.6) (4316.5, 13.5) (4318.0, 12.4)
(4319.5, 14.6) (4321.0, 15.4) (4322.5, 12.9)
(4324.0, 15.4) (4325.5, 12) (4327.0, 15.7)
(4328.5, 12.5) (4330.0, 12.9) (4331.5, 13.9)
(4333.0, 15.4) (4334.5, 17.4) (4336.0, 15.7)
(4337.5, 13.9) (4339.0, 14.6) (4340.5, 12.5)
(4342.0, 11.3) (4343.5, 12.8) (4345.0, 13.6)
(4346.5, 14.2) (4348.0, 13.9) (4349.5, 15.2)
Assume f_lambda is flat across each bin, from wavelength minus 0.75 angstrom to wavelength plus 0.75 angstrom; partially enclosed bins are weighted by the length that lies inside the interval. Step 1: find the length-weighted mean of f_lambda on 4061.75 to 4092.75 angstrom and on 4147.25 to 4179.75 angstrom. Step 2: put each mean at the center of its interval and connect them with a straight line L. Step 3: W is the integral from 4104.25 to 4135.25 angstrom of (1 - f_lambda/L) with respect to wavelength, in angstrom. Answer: -1.4 angstrom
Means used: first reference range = 11.8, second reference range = 11.3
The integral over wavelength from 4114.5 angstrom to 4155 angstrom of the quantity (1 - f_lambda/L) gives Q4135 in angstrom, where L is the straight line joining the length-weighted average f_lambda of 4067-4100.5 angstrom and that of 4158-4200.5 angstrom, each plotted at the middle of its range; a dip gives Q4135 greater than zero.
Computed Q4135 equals 0.4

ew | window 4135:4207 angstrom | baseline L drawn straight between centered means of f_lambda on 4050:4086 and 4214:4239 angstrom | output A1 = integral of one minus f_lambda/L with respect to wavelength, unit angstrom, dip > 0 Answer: 2.0 angstrom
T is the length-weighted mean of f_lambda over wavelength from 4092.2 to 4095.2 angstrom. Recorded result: 12.3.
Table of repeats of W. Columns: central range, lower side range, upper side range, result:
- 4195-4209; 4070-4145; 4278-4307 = -0.28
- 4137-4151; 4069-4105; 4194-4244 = 0.48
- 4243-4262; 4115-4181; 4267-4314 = -2.42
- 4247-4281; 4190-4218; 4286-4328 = -1.88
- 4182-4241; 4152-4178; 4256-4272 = 1.18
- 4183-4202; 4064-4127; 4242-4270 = 1.12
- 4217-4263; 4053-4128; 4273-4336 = -0.85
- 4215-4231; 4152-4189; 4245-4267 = 0.77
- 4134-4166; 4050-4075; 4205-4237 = 0.73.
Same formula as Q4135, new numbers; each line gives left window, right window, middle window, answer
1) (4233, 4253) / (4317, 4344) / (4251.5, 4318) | 7.3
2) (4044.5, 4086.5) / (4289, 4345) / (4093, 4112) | 0.5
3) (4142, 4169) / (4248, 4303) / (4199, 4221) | -0.9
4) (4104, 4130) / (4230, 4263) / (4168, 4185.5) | 1.7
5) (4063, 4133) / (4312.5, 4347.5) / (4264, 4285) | 2.0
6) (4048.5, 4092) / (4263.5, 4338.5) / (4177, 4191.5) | 0.6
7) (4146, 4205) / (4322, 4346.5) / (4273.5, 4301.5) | 3.1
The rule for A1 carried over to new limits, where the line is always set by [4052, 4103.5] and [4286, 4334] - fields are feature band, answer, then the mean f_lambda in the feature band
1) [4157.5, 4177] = -0.1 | 11.8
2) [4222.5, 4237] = 0.3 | 11.5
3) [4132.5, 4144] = 0.5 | 11.1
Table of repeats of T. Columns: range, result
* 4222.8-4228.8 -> 10.6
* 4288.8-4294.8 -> 11.5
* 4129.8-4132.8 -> 11.7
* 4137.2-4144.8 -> 11.4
